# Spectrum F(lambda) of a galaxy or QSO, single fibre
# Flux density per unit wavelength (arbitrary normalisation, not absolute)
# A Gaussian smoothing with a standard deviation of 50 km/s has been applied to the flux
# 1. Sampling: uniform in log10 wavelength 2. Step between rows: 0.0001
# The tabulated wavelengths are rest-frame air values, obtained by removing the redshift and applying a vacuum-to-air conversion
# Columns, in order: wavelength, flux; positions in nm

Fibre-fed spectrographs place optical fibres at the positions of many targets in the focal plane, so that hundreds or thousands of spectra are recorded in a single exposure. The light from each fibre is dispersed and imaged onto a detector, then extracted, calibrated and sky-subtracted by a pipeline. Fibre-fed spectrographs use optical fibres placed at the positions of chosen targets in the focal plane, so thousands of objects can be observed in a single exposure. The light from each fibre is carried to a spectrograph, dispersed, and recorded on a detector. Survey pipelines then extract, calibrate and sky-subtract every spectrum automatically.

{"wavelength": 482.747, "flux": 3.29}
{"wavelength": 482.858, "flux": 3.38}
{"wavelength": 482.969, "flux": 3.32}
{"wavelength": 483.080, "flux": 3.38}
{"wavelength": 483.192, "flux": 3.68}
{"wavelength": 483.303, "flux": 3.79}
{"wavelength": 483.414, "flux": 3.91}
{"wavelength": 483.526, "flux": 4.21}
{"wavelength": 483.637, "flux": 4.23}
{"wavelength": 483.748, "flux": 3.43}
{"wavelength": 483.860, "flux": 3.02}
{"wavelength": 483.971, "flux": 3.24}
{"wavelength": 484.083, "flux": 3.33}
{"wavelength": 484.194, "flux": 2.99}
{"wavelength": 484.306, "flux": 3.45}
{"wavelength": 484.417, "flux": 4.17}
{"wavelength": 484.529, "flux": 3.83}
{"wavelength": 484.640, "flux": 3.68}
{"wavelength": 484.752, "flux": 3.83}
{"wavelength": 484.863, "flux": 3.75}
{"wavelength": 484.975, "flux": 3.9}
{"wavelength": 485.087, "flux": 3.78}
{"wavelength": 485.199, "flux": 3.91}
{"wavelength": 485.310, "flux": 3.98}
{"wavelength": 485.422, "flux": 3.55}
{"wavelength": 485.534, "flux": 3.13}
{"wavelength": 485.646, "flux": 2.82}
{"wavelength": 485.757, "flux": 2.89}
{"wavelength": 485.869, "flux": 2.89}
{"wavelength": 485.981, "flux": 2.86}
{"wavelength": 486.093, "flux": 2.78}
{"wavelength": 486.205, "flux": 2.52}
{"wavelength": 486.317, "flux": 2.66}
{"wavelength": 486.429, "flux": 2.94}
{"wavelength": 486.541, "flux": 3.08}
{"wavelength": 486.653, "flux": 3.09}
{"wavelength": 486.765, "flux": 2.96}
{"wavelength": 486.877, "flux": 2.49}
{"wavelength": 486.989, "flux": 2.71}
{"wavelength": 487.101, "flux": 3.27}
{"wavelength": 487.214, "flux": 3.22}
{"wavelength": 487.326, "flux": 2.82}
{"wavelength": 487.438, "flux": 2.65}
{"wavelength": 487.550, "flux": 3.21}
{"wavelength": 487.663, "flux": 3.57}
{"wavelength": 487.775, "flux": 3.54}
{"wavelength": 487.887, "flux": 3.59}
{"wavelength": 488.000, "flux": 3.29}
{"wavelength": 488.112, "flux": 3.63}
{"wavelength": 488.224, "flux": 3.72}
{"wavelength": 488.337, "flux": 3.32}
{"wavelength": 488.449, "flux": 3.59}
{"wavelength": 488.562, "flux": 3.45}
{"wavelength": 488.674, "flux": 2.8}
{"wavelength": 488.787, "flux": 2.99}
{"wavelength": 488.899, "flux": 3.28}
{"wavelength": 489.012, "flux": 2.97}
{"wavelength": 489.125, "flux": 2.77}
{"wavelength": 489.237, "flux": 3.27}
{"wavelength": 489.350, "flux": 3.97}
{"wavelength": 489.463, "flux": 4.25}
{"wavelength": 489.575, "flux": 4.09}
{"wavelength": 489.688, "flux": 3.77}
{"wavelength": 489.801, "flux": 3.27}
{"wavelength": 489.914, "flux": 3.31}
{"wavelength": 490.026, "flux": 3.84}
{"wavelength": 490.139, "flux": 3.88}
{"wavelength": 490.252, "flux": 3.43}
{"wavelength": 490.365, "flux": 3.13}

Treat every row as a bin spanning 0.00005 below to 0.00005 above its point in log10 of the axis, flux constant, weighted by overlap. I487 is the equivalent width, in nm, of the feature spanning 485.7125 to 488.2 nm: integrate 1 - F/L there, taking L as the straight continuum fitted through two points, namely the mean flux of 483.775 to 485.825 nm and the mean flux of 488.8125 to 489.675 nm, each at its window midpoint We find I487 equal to 0.333 nm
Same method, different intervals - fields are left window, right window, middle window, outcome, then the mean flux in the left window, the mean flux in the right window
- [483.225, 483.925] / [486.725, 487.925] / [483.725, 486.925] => 0.16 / 3.76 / 3.09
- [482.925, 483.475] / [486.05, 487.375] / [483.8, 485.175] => -0.10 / 3.62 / 2.88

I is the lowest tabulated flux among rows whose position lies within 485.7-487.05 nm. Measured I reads 2.49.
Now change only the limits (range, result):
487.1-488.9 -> 2.65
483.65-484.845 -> 2.99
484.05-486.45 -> 2.52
